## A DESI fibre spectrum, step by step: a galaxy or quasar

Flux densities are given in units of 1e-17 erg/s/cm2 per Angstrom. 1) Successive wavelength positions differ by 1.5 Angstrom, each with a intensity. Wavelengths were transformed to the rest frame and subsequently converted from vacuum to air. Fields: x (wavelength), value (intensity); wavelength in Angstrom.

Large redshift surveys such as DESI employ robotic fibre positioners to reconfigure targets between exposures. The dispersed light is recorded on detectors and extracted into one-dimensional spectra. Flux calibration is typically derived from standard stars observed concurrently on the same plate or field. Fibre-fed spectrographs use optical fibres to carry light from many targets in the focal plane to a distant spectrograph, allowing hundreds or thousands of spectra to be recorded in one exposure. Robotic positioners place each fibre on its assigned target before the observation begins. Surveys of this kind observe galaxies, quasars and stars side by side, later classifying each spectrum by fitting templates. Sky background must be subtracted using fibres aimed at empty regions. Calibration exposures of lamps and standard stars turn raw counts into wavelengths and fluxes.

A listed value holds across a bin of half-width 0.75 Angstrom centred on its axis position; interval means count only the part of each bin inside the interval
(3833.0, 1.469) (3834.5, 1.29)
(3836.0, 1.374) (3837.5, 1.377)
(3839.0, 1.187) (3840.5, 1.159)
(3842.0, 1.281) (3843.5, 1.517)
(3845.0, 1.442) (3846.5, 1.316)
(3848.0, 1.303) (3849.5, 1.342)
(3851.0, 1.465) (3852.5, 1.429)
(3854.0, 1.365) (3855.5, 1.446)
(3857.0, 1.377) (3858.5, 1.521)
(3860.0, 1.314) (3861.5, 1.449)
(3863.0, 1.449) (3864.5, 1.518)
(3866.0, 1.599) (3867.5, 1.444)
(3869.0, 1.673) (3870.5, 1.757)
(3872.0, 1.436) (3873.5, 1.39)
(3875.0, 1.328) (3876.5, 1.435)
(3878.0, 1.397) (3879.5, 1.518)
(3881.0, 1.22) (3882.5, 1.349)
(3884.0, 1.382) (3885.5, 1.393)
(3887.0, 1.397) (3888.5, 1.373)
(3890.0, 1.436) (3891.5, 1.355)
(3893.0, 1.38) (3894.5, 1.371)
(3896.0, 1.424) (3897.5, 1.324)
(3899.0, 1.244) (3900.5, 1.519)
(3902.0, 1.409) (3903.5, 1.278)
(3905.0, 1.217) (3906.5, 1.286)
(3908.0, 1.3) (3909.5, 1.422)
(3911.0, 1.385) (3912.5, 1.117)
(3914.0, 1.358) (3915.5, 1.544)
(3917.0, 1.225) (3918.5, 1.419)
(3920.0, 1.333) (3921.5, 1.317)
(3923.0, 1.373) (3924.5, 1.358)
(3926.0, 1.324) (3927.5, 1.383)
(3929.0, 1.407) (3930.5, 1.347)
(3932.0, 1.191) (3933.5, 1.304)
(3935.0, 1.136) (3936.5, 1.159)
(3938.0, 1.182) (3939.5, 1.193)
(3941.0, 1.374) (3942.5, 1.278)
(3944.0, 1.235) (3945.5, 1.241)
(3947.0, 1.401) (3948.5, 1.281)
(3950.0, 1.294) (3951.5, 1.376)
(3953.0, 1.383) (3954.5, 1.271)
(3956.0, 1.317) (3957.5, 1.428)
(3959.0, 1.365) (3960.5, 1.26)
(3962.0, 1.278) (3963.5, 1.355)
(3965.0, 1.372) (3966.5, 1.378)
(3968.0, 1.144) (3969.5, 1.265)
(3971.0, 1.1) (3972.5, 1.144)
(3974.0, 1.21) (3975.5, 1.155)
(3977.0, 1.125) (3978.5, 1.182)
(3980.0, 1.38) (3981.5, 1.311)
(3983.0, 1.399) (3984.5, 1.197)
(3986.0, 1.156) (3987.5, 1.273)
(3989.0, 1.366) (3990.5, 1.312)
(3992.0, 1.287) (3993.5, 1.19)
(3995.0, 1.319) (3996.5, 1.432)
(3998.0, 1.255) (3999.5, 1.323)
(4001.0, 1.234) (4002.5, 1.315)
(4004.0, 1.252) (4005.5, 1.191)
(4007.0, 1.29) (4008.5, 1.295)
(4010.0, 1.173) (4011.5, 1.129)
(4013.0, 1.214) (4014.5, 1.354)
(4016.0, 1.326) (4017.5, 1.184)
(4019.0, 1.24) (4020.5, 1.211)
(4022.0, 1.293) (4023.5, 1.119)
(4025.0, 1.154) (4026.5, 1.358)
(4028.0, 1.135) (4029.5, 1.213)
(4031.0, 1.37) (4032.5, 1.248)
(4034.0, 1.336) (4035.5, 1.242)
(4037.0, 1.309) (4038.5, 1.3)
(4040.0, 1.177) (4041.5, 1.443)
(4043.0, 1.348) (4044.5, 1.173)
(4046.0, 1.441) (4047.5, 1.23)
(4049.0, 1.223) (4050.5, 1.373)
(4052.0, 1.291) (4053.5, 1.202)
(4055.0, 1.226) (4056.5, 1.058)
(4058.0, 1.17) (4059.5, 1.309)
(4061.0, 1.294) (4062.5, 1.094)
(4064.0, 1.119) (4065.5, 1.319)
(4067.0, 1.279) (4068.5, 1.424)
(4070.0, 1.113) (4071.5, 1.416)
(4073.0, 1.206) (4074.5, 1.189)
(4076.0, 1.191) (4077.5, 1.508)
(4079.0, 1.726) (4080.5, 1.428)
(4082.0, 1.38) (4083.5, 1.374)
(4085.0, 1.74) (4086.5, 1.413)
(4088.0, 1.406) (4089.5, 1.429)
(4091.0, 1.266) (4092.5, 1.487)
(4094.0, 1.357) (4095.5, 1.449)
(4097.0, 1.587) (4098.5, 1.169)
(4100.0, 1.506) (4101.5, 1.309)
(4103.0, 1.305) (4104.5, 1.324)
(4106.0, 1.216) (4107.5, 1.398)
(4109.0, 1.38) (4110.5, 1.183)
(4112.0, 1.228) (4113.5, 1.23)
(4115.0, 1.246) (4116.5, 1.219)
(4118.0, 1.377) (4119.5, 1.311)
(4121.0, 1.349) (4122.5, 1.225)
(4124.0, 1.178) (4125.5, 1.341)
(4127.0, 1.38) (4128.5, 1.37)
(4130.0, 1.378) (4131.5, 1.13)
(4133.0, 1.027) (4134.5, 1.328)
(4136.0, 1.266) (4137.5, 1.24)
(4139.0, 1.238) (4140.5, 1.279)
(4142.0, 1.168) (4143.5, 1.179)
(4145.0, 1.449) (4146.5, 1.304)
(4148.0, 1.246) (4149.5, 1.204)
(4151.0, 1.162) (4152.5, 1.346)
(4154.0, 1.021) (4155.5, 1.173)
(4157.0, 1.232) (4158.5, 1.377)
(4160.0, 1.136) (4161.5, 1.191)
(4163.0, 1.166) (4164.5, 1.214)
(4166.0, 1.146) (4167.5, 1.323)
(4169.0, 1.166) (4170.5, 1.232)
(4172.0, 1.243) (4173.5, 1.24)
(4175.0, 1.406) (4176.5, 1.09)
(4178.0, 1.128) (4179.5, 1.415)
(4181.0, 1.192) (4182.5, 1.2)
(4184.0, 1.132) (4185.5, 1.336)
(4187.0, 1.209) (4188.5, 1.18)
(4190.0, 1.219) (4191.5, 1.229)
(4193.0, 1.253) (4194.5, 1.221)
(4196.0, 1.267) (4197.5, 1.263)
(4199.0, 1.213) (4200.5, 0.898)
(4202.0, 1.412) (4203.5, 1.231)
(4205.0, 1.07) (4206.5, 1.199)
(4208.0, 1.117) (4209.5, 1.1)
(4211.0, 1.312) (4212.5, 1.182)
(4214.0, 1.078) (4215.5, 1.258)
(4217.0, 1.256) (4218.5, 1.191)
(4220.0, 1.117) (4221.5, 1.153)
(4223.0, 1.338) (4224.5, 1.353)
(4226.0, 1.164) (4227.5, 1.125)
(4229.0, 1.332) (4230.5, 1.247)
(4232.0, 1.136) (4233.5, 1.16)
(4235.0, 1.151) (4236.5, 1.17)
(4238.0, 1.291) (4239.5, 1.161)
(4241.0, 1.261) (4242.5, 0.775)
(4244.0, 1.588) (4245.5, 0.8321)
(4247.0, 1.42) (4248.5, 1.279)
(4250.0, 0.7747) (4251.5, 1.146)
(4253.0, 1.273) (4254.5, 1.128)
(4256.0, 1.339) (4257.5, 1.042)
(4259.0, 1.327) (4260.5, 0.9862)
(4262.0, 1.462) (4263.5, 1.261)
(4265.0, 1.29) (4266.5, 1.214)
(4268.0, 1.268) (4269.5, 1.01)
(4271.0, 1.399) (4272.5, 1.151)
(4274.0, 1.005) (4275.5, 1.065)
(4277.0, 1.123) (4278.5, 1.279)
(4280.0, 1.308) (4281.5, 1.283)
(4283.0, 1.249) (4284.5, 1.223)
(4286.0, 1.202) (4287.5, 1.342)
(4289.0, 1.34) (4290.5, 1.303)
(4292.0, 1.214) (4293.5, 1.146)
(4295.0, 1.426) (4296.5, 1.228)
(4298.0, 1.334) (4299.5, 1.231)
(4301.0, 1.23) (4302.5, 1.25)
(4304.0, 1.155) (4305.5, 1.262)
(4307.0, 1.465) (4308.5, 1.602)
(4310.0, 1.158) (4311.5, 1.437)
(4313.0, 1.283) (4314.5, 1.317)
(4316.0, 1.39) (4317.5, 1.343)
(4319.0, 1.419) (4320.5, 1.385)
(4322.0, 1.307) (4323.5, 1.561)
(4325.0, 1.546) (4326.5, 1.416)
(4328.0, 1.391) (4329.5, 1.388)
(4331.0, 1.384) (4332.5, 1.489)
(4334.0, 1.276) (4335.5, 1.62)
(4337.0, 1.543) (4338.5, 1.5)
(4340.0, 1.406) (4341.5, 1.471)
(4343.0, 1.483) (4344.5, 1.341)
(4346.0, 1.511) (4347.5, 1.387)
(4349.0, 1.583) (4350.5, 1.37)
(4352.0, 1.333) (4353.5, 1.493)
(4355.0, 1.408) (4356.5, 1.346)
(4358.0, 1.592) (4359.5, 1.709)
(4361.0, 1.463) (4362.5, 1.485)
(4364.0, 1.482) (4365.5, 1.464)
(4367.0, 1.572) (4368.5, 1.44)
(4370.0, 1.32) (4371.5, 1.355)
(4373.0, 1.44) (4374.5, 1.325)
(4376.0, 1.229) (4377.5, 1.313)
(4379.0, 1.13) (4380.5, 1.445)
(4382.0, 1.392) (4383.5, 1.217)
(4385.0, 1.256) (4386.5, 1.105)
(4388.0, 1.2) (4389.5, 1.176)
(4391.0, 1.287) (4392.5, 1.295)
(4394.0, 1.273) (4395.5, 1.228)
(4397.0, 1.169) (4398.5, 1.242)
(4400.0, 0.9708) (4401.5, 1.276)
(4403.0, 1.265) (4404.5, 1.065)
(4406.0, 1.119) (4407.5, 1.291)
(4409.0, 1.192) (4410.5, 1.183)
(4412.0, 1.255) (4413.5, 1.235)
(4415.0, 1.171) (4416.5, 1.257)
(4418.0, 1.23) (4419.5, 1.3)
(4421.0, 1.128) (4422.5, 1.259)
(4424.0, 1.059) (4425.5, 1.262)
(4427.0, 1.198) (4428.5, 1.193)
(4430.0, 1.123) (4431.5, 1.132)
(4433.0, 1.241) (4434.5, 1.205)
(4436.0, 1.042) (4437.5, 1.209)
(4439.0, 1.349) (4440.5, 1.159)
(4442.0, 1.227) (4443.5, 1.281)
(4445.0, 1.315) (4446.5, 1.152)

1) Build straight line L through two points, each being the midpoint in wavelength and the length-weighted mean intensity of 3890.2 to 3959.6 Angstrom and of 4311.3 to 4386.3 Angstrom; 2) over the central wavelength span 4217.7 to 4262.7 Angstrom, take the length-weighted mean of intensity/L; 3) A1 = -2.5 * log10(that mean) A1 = 0.17 mag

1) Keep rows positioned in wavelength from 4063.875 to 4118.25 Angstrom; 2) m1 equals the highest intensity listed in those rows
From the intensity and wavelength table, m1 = 1.74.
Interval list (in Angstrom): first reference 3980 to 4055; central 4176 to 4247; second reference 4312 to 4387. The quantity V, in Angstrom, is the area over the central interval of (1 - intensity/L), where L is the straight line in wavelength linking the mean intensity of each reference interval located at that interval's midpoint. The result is 8.0 Angstrom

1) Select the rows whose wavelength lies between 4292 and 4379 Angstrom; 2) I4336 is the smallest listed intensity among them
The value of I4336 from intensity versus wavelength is 1.13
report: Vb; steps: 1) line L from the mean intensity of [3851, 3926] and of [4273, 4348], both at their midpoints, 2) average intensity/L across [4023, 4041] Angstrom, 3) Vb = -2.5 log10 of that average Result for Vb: 0.10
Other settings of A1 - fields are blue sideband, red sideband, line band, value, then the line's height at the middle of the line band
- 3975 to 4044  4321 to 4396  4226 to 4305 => 0.127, 1.36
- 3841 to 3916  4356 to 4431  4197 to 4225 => 0.109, 1.32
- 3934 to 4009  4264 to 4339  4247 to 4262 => 0.118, 1.31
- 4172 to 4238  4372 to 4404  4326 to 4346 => -0.166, 1.24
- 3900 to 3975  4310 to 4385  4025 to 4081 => 0.045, 1.33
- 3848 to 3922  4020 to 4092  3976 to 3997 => 0.050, 1.34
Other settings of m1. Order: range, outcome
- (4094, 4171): 1.587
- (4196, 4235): 1.412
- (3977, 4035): 1.432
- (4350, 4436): 1.709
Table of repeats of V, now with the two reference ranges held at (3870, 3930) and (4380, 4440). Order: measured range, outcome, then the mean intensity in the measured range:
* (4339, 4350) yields -2.0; 1.45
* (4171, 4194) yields 0.9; 1.23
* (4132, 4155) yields 1.2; 1.23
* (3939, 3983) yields 2.3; 1.28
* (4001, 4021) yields 1.4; 1.24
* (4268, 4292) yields 0.6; 1.22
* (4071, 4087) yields -1.2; 1.42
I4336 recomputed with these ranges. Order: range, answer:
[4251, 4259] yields 1.042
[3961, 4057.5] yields 1.058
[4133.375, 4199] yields 1.021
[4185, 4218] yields 0.898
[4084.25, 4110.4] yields 1.169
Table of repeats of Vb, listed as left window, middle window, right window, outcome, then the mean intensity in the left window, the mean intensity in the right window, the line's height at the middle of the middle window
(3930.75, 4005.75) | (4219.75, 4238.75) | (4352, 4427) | 0.06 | 1.27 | 1.29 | 1.28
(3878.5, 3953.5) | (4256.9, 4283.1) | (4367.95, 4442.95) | 0.04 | 1.33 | 1.23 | 1.26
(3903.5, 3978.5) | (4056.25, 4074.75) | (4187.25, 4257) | 0.01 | 1.29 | 1.19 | 1.25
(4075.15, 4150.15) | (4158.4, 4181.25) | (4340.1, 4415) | 0.09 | 1.33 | 1.33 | 1.33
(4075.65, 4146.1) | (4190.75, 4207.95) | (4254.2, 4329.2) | 0.09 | 1.33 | 1.28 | 1.31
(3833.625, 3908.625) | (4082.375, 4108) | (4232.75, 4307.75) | -0.08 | 1.39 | 1.22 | 1.29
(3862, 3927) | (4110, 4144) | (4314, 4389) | 0.12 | 1.39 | 1.41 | 1.4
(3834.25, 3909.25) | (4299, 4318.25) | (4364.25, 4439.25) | -0.04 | 1.39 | 1.24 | 1.27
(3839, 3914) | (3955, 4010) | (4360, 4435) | 0.08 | 1.39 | 1.26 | 1.36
